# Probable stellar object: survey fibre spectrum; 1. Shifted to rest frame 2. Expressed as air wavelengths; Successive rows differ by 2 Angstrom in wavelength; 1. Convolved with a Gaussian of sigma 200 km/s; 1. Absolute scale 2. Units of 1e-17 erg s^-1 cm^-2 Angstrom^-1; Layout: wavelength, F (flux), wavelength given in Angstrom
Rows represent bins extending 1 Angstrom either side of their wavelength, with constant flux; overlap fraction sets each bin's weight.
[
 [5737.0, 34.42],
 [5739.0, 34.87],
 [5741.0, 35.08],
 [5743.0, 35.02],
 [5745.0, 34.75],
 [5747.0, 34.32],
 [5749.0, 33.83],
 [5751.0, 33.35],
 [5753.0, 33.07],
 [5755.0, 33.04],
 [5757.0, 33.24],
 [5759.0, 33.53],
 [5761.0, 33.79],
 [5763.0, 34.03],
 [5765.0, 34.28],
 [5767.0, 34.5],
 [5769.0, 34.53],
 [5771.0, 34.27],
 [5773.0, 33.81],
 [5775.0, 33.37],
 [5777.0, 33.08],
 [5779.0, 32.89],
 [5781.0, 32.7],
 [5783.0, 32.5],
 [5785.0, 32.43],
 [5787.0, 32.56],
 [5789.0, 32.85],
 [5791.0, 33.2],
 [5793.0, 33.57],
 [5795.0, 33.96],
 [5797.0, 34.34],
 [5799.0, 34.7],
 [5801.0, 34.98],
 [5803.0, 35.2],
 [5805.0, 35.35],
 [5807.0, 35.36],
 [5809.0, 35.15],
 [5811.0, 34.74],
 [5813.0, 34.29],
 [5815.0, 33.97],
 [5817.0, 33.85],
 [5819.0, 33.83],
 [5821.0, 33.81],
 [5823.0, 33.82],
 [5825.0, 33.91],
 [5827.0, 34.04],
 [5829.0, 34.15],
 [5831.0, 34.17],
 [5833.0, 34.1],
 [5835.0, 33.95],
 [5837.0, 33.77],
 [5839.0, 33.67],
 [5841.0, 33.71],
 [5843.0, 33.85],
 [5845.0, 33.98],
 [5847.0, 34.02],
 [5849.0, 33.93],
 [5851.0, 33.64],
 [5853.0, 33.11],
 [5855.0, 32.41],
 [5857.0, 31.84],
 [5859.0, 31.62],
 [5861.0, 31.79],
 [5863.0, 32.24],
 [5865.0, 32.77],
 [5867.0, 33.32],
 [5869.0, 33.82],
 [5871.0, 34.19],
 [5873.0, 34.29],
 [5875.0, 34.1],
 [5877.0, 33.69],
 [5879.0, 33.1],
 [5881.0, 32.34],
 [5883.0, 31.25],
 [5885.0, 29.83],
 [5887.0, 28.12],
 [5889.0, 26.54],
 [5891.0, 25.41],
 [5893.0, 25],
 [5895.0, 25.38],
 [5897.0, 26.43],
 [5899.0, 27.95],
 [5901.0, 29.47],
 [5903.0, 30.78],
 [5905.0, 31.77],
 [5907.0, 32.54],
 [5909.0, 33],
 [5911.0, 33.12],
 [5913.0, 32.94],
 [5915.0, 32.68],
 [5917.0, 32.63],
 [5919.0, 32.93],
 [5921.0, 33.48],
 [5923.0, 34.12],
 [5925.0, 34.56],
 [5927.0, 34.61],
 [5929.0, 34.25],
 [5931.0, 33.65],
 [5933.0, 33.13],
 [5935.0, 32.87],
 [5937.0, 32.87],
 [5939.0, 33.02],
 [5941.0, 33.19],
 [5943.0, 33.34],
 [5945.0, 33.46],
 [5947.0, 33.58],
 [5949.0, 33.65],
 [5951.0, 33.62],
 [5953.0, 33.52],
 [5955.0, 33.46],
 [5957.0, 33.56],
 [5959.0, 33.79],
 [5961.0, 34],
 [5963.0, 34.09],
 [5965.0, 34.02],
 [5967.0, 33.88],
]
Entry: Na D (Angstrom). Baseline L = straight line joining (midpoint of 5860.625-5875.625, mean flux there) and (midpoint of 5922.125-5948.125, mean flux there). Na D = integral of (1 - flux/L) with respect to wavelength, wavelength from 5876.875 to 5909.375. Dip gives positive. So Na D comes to 3.9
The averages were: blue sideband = 33.4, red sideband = 33.6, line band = 29.4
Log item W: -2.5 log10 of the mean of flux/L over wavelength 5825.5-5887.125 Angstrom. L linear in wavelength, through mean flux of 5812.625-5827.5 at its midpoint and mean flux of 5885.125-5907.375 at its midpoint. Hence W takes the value -0.07 mag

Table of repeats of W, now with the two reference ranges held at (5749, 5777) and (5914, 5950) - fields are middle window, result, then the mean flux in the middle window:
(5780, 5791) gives 0.03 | 32.7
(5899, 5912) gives 0.07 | 31.5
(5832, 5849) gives -0.01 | 33.9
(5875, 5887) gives 0.05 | 31.9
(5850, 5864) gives 0.04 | 32.4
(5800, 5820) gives -0.03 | 34.7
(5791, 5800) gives -0.01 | 34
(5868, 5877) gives -0.02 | 34.1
